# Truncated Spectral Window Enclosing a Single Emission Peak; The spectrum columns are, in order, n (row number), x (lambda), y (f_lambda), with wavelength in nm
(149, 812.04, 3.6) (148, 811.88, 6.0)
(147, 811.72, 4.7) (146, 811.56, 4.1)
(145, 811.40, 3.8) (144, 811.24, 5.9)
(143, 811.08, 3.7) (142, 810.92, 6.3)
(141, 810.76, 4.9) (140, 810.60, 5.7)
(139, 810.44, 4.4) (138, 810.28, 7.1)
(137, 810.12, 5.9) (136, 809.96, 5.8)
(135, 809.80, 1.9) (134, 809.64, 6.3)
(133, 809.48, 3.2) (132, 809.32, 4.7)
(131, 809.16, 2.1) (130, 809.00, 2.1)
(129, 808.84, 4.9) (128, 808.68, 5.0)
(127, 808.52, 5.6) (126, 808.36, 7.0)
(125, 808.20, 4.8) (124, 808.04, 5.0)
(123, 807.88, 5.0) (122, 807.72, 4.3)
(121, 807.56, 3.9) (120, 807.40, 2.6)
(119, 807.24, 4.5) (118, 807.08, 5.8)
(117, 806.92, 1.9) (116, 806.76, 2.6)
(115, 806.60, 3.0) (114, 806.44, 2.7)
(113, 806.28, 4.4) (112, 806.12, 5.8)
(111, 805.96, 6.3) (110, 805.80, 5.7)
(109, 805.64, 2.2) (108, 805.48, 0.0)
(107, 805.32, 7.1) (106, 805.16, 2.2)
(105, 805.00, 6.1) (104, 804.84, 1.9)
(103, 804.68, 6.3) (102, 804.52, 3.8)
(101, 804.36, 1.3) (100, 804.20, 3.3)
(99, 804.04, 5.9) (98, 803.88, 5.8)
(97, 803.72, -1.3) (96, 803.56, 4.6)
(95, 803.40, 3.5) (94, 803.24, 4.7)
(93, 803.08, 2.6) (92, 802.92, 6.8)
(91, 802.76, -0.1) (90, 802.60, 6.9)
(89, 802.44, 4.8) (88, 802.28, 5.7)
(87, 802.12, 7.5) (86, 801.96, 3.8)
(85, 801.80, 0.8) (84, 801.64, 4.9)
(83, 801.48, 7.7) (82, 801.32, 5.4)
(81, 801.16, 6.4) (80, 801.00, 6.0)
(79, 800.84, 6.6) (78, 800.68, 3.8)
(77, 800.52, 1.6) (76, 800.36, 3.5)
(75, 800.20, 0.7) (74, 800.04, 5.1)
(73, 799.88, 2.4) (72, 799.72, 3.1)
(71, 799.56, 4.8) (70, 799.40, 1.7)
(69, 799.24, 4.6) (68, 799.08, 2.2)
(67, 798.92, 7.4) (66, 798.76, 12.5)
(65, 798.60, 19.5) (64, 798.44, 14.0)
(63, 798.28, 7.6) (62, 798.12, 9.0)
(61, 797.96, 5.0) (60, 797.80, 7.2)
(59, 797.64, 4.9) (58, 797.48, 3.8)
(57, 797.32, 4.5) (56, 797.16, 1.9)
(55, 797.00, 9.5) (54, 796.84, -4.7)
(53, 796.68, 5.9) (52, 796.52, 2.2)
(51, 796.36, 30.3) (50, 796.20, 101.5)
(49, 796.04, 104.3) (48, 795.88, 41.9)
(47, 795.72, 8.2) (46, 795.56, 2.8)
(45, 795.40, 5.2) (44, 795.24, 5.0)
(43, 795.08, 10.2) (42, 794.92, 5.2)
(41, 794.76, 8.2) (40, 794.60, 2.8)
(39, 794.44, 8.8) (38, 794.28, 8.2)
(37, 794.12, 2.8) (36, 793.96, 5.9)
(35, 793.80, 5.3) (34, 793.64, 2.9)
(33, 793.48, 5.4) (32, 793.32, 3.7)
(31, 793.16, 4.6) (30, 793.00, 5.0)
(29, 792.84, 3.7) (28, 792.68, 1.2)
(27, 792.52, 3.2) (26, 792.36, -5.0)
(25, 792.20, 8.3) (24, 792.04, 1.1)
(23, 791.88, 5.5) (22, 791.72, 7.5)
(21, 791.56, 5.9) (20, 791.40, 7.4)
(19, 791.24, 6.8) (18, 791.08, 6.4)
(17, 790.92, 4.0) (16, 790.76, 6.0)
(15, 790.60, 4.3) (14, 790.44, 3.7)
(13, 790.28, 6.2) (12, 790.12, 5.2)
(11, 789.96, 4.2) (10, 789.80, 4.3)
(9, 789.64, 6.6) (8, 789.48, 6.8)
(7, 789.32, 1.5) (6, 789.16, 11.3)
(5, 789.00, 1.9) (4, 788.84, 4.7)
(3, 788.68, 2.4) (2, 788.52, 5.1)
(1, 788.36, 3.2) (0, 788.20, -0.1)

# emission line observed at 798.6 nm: [N II]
